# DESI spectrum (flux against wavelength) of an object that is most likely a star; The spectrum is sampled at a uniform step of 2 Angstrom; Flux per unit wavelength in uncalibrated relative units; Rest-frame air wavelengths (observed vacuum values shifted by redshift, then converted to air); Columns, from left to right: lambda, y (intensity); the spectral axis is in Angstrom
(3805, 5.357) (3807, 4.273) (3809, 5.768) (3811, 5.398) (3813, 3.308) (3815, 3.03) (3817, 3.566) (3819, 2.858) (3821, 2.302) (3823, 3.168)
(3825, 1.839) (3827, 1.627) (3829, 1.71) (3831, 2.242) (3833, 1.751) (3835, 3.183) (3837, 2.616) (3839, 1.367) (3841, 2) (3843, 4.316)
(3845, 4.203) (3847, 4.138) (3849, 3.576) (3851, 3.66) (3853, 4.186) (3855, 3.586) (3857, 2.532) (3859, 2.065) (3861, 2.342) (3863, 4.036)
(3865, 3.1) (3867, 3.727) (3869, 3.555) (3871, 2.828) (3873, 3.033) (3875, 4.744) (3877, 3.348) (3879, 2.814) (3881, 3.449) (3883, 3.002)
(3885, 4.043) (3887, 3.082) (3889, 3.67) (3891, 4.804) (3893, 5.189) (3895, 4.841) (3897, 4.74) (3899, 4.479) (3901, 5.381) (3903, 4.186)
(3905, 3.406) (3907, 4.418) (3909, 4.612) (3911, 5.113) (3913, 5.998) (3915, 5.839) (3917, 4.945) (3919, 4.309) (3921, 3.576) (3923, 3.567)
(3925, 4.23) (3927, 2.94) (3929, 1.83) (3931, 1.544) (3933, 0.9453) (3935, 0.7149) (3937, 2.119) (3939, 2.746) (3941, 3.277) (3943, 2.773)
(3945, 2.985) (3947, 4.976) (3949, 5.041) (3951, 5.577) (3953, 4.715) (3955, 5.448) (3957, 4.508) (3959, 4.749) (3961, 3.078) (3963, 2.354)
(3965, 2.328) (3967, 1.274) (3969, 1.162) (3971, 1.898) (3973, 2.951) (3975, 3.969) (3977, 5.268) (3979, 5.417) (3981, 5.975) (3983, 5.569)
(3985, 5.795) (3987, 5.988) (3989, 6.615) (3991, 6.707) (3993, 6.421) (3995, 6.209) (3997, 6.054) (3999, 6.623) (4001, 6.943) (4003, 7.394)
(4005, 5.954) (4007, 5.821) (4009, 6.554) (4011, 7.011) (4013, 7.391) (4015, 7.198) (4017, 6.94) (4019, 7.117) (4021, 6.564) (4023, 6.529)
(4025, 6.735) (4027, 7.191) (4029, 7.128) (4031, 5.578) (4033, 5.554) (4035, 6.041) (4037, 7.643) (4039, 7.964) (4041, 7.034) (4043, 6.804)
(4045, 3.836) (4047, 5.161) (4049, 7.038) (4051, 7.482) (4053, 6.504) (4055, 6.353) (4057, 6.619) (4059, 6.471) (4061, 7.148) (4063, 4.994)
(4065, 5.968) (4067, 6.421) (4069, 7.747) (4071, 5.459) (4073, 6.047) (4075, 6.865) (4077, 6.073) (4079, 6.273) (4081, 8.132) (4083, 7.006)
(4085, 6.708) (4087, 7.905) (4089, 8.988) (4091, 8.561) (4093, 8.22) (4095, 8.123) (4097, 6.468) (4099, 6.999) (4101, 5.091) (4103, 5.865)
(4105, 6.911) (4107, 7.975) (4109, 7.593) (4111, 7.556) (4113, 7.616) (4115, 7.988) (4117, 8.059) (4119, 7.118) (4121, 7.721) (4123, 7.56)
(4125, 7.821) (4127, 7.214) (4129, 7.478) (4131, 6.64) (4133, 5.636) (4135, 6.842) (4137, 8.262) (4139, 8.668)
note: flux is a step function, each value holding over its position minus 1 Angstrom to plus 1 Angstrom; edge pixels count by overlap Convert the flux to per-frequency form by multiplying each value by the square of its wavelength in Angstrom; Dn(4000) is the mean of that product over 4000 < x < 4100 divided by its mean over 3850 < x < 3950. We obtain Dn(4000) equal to 2.00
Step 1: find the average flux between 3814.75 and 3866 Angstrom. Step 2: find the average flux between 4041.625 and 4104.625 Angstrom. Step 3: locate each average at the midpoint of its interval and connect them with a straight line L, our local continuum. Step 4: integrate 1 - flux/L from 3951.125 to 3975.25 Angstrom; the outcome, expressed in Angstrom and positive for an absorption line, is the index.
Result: 7.9 Angstrom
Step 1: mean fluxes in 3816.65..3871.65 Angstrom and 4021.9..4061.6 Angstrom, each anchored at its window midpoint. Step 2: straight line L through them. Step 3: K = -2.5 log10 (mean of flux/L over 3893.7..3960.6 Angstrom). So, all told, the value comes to 0.113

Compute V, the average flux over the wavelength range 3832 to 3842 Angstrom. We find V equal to 2.18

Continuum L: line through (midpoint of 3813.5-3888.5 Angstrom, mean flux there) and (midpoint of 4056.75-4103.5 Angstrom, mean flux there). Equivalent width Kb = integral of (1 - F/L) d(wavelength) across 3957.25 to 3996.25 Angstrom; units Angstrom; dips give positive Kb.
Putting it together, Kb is 5.8 Angstrom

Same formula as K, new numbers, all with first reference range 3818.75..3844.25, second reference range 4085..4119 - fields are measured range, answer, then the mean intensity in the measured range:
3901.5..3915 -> -0.23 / 4.74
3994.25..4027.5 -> -0.17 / 6.72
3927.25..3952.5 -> 0.47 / 2.92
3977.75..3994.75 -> -0.15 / 6.06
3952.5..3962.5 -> 0.09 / 4.38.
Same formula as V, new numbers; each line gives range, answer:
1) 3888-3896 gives 4.63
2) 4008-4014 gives 6.99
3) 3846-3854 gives 3.89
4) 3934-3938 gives 1.42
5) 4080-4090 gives 7.75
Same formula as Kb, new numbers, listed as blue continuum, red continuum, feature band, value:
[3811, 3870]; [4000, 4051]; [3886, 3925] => -2.4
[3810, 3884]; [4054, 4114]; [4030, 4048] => 0.1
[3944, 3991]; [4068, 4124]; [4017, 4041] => -4.4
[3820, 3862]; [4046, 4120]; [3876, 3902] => -3.1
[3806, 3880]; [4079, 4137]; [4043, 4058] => 0.6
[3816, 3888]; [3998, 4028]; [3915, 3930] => 2.8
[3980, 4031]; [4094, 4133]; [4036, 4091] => 1.5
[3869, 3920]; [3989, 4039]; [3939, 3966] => 7.3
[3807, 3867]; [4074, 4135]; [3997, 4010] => -1.9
